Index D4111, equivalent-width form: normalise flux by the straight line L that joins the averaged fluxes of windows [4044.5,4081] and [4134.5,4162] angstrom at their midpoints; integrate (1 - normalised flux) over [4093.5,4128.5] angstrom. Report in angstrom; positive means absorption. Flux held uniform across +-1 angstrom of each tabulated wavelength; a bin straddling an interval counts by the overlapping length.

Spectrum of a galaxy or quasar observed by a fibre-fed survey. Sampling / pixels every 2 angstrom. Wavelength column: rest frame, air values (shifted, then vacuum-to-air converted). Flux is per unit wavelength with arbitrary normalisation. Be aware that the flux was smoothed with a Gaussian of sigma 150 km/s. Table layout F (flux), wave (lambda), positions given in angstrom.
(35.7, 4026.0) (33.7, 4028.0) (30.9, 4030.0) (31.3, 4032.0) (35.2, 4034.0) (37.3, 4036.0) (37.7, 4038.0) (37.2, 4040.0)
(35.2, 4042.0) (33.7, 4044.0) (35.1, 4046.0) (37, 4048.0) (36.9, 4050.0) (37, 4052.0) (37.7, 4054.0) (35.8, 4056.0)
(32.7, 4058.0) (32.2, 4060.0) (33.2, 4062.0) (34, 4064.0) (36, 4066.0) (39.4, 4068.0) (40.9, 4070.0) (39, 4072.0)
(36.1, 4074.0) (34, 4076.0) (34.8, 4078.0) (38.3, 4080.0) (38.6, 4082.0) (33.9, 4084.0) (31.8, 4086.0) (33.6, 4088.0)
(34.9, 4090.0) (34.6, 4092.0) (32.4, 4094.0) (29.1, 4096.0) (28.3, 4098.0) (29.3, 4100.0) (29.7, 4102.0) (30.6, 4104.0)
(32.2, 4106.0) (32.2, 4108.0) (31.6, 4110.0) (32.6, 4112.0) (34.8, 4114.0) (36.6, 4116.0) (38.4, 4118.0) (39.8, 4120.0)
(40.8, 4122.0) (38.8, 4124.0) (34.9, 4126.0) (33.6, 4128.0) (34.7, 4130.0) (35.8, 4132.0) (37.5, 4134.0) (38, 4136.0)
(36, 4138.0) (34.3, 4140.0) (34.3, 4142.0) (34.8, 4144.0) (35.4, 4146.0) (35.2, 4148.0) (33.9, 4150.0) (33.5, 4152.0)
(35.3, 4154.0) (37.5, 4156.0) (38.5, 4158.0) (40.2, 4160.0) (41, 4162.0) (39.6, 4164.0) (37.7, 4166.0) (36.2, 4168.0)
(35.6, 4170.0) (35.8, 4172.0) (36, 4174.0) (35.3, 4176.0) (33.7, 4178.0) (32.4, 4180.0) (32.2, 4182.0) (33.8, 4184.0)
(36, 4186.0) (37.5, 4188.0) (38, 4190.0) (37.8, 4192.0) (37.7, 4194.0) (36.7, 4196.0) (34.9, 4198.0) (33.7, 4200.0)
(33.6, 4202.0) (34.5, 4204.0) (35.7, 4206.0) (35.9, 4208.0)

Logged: 2.37 angstrom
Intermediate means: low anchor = 36.1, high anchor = 36.1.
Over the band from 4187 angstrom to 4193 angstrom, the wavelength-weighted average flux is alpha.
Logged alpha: 37.8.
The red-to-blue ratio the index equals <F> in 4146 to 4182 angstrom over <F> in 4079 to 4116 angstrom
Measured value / 1.10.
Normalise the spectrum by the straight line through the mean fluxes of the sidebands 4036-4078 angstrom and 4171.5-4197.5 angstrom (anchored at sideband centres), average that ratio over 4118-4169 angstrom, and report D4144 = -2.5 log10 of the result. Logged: -0.03 mag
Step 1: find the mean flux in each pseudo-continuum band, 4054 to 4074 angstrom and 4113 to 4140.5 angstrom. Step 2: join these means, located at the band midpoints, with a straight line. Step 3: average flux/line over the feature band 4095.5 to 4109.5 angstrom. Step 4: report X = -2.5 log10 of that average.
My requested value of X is 0.20 mag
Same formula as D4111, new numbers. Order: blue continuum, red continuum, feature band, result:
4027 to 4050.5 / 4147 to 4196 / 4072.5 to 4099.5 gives 1.22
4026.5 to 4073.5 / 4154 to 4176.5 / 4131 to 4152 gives 0.97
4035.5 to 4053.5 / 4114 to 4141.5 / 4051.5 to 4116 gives 4.26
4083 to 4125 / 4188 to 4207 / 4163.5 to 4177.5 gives -0.45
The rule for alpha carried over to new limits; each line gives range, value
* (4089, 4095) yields 34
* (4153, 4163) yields 38.5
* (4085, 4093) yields 33.7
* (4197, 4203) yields 34.1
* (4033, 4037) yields 36.2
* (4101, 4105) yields 30.1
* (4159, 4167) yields 39.6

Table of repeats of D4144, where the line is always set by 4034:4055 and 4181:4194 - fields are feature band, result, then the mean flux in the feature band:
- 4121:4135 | -0.01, 36.6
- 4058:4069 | 0.05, 34.8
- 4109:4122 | 0.01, 36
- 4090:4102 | 0.17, 31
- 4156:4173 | -0.06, 38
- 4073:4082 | 0.01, 36.1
